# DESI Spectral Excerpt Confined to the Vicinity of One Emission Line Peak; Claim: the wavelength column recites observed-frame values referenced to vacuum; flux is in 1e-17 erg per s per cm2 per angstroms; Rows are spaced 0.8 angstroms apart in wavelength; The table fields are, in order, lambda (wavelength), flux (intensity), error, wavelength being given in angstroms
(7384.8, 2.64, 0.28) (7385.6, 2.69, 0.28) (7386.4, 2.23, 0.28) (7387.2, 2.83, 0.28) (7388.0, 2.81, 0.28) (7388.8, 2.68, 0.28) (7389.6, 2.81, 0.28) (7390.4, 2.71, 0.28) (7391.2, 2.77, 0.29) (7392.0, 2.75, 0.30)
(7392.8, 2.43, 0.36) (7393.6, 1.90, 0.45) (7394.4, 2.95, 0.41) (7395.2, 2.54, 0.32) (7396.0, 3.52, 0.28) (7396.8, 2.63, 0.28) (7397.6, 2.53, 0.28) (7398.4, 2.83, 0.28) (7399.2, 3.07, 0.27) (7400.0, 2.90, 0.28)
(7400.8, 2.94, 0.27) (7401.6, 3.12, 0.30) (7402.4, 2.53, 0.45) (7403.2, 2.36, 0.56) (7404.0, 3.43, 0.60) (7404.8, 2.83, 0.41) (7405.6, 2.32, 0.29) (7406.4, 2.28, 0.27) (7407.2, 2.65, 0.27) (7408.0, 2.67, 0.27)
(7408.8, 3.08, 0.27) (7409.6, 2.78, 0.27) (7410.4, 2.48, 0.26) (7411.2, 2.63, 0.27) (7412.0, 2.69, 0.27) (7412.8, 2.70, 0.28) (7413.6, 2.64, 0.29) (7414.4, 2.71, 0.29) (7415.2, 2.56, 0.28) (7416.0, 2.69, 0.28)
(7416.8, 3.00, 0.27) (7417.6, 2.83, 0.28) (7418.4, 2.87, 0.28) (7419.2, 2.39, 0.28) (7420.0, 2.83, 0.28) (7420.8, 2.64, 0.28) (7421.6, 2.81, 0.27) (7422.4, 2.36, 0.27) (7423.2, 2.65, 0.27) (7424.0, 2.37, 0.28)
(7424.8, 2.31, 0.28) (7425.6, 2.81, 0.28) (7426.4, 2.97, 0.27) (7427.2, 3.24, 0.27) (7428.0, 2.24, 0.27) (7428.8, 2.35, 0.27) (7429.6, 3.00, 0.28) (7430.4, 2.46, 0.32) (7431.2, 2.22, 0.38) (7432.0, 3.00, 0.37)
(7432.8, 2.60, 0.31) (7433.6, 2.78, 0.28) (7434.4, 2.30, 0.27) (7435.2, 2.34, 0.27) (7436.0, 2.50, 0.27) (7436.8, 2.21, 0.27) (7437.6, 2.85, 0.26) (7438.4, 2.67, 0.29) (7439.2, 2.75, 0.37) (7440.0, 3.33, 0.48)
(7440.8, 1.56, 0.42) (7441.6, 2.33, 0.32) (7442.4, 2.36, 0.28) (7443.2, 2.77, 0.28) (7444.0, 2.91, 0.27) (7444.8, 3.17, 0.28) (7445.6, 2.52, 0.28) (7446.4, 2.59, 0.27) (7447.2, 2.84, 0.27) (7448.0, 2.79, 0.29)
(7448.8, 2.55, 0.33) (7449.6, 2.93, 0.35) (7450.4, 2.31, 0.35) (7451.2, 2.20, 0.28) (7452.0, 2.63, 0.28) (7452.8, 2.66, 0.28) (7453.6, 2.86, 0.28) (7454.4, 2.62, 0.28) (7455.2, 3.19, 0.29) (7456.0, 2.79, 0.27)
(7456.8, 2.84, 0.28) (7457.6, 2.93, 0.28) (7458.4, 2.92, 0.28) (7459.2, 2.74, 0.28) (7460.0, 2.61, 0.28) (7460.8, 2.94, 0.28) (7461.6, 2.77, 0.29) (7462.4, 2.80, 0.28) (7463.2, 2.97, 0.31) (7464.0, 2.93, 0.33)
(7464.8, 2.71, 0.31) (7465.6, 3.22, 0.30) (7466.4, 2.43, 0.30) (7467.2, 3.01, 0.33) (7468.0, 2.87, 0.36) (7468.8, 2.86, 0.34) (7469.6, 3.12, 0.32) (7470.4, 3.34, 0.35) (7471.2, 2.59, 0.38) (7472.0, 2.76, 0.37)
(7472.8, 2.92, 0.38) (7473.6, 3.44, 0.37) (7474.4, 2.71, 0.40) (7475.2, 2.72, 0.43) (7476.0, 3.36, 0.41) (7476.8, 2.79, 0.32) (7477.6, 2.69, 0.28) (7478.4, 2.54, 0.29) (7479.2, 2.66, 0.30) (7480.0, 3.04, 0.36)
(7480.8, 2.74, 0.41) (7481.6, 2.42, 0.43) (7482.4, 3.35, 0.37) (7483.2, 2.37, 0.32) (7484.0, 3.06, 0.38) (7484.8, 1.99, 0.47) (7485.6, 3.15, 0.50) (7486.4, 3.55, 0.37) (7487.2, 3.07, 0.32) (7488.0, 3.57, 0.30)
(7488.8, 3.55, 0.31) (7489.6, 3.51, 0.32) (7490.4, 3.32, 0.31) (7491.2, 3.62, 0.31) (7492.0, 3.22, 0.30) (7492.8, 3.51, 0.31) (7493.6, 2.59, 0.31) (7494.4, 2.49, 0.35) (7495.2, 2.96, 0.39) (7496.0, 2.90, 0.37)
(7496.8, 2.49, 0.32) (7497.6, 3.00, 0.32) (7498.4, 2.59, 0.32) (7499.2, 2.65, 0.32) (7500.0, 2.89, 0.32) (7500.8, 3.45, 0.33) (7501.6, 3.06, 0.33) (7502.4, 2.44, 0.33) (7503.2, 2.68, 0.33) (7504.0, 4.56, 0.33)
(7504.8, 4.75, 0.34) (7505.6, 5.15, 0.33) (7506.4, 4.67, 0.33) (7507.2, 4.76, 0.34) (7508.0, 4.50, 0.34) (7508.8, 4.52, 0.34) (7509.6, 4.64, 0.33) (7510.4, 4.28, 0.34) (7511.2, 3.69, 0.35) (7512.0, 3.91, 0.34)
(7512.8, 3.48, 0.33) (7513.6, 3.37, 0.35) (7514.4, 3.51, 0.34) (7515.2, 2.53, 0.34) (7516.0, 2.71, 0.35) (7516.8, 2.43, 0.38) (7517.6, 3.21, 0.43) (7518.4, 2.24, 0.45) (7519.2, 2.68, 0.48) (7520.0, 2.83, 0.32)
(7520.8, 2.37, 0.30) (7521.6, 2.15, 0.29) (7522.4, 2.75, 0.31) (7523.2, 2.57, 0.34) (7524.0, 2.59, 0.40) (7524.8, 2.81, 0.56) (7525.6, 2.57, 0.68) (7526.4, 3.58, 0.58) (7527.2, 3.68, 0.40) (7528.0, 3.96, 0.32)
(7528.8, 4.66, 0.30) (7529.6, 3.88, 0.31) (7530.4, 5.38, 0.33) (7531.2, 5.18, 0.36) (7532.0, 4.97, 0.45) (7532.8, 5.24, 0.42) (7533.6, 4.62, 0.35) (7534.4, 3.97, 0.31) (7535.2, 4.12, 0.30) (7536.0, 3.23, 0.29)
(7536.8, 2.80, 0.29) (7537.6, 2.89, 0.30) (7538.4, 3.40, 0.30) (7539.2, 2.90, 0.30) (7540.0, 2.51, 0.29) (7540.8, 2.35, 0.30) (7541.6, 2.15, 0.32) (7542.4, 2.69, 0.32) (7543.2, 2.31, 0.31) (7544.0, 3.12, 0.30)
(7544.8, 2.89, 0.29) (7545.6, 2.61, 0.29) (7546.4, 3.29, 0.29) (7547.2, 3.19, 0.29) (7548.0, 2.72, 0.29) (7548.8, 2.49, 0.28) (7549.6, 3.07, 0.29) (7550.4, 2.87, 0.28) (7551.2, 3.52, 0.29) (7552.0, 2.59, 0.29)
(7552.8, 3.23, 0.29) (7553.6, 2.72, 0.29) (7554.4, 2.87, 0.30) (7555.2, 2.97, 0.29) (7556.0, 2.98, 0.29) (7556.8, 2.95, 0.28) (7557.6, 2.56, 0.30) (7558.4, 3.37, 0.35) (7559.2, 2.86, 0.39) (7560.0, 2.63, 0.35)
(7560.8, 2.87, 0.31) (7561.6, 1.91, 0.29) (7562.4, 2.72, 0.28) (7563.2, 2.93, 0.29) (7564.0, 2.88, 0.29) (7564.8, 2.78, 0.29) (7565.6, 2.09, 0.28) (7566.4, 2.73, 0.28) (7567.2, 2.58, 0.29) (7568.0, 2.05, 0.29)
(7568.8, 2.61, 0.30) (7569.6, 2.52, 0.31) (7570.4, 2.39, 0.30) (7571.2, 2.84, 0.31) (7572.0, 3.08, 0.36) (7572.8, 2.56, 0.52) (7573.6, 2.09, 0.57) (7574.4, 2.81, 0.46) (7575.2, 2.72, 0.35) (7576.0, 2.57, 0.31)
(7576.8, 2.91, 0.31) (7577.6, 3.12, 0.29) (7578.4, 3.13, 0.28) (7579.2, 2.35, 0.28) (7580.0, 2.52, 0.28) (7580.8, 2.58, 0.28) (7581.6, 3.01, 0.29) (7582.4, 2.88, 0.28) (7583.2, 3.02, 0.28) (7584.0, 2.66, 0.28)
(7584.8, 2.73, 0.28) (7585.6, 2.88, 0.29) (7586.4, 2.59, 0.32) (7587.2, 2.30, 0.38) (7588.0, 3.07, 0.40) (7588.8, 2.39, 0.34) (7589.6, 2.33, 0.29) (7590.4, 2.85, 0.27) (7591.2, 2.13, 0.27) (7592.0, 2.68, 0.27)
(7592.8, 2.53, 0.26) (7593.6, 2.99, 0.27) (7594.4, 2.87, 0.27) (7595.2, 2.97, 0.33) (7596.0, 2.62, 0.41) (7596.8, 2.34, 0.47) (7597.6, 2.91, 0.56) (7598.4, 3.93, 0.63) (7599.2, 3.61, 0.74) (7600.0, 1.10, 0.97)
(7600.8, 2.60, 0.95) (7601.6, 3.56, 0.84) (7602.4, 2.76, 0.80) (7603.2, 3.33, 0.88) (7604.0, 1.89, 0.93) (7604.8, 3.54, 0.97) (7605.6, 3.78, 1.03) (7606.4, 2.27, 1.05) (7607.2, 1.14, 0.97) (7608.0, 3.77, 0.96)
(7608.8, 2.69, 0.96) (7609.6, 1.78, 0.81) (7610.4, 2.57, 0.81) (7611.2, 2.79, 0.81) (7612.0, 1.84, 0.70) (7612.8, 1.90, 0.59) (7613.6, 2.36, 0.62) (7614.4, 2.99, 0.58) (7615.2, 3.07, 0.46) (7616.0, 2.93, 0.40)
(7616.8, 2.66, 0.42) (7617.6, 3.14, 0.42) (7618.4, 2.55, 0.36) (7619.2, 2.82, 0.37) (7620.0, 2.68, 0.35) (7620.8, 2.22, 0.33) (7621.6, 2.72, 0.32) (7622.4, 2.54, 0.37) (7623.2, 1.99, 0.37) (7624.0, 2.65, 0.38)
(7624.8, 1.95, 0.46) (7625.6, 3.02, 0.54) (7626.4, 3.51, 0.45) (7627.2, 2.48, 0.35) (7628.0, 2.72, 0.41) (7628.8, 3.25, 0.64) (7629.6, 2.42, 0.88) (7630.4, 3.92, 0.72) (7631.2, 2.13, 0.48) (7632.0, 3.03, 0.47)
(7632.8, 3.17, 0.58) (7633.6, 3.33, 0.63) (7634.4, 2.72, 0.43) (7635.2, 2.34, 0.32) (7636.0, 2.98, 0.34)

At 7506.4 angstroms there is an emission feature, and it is H-alpha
